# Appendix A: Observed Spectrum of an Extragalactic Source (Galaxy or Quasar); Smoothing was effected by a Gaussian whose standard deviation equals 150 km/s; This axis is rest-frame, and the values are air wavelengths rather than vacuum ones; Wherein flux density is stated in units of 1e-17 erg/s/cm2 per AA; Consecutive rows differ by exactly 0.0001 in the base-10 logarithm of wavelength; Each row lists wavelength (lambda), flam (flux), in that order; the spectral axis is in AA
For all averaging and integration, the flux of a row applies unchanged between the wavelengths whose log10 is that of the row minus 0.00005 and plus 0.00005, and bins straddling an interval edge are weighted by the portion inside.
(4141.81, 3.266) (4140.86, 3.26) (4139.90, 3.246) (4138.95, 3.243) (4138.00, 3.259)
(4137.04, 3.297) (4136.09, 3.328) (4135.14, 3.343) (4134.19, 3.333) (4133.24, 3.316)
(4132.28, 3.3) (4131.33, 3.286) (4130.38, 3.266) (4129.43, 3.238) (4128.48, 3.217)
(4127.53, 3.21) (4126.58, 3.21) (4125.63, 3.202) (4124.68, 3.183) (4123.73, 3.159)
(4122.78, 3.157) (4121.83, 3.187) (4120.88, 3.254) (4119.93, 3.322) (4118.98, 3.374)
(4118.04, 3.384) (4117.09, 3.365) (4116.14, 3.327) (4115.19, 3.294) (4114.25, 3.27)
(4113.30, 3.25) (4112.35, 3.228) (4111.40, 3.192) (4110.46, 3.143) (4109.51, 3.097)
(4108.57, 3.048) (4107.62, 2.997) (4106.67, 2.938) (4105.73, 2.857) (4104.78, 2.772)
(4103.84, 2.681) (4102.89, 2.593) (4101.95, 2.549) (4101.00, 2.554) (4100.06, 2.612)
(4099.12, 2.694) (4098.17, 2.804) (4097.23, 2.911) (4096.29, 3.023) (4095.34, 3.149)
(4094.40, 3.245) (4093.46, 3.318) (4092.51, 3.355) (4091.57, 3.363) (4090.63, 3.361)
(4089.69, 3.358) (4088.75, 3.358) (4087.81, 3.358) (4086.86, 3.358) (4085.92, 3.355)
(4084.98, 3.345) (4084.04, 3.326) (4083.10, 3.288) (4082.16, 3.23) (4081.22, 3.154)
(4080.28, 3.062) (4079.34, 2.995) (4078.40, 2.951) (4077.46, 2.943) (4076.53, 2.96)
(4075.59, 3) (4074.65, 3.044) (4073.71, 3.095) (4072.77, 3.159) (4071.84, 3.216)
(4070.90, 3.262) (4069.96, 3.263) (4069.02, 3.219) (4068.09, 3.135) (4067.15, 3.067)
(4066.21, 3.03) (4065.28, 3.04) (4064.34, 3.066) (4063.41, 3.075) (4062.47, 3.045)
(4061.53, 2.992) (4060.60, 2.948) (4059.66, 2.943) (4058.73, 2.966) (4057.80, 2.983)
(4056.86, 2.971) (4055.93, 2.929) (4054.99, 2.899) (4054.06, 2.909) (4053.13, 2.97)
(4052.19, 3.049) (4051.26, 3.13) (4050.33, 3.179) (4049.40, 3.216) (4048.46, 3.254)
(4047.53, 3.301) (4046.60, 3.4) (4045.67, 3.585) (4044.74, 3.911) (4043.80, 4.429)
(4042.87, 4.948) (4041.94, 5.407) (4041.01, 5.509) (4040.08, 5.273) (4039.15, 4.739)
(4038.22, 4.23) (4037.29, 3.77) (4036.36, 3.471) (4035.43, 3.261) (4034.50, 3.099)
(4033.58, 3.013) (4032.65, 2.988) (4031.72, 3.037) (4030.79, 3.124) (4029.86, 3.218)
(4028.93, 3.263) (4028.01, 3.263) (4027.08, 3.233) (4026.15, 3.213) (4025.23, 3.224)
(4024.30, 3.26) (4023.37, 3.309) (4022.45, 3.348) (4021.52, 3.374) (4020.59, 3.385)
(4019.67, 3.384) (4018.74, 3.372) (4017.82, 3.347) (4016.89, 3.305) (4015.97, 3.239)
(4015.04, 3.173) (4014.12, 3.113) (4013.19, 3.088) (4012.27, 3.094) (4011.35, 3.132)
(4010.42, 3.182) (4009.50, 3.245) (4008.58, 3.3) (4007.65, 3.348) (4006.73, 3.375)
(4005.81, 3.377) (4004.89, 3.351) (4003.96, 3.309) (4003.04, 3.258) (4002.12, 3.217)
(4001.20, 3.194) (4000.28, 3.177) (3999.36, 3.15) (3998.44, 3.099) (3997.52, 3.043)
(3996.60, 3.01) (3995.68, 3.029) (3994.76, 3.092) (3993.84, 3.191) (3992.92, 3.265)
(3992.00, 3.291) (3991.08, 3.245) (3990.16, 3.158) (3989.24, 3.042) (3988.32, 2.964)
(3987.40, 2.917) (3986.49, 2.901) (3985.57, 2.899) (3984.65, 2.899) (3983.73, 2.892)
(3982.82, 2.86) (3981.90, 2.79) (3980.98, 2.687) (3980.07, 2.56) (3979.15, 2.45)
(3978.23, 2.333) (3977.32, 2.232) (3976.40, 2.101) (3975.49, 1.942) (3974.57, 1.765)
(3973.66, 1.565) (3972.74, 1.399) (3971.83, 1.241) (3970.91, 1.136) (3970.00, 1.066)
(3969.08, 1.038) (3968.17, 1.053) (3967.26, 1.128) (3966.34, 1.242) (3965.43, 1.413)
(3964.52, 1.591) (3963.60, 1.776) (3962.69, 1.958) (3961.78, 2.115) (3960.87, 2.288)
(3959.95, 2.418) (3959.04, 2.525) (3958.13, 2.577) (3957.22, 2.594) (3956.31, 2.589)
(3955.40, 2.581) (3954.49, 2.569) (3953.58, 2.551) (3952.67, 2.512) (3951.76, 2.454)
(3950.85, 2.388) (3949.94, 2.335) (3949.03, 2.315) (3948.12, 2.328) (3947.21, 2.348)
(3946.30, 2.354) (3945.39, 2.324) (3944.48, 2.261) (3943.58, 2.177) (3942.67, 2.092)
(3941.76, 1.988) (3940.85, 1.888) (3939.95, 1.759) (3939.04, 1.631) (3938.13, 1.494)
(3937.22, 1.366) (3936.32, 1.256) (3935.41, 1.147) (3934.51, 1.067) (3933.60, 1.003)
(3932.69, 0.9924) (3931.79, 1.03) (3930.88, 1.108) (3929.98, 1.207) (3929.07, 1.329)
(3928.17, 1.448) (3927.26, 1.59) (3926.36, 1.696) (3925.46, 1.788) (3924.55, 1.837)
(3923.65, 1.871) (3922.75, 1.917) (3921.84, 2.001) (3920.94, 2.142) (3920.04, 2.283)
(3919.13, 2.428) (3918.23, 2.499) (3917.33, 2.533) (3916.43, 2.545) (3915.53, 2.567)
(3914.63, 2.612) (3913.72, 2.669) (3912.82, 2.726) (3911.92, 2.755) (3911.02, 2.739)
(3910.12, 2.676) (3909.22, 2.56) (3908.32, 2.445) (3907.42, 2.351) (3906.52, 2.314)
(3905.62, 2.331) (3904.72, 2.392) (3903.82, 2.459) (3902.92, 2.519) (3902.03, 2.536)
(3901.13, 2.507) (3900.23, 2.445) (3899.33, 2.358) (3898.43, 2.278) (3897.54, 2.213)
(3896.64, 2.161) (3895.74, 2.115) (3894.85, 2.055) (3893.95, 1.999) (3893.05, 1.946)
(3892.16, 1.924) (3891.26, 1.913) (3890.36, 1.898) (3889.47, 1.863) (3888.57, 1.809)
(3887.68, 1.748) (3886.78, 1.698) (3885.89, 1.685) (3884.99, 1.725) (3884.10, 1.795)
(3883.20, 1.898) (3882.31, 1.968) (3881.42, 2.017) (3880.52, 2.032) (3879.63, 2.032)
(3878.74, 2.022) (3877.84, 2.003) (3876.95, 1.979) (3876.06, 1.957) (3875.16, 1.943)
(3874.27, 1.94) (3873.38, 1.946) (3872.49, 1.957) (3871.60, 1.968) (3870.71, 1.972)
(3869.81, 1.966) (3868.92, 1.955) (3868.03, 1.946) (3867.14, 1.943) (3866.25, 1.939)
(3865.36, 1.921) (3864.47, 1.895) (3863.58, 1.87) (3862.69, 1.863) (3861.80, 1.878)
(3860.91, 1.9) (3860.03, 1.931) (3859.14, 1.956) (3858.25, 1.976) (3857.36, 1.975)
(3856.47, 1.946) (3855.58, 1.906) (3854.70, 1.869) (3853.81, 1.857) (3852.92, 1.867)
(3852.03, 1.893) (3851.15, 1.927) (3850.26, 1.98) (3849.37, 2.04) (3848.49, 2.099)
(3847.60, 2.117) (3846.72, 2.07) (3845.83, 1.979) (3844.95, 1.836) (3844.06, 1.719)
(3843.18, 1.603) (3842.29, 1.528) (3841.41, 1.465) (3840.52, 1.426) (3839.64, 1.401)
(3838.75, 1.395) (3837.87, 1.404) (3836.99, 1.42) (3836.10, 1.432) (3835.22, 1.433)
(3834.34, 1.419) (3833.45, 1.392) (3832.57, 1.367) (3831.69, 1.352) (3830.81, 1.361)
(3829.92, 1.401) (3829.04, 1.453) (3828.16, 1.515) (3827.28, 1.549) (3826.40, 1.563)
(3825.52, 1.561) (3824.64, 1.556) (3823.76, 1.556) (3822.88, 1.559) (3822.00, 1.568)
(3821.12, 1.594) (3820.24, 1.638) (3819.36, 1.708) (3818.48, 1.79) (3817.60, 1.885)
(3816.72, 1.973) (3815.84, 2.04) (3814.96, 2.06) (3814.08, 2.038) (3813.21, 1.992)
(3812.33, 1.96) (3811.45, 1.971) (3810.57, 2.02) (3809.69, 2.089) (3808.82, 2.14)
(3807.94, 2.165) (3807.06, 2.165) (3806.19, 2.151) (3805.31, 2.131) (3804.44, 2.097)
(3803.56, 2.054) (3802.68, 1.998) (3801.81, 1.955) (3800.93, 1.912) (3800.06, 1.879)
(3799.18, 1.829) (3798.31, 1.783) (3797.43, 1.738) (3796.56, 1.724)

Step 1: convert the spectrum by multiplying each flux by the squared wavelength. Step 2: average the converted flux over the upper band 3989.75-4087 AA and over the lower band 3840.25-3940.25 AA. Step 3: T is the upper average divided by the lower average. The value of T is 1.8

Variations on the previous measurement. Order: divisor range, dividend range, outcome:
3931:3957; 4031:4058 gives 1.95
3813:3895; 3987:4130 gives 2.00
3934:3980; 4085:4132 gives 1.74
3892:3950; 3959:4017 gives 1.32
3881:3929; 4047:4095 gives 1.57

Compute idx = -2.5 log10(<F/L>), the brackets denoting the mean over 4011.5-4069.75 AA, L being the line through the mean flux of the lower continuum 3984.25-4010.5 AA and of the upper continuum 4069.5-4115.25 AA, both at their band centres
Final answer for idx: -0.09 mag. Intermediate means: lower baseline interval 3.16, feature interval 3.38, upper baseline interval 3.09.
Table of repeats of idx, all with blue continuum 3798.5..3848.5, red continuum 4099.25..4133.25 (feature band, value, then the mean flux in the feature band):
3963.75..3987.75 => 0.23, 2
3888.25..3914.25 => -0.10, 2.31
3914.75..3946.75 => 0.24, 1.8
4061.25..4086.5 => -0.08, 3.12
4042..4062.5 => -0.18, 3.32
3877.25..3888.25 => 0.07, 1.89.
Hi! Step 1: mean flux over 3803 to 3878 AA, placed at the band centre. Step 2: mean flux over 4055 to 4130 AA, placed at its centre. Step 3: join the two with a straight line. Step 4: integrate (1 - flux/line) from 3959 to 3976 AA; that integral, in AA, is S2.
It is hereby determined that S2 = 6.0 AA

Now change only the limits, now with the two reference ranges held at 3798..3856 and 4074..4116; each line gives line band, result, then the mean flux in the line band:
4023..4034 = -1.70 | 3.18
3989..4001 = -2.55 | 3.14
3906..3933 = 1.44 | 2.09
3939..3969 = 3.37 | 2.12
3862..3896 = 1.69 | 1.92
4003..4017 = -3.04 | 3.24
